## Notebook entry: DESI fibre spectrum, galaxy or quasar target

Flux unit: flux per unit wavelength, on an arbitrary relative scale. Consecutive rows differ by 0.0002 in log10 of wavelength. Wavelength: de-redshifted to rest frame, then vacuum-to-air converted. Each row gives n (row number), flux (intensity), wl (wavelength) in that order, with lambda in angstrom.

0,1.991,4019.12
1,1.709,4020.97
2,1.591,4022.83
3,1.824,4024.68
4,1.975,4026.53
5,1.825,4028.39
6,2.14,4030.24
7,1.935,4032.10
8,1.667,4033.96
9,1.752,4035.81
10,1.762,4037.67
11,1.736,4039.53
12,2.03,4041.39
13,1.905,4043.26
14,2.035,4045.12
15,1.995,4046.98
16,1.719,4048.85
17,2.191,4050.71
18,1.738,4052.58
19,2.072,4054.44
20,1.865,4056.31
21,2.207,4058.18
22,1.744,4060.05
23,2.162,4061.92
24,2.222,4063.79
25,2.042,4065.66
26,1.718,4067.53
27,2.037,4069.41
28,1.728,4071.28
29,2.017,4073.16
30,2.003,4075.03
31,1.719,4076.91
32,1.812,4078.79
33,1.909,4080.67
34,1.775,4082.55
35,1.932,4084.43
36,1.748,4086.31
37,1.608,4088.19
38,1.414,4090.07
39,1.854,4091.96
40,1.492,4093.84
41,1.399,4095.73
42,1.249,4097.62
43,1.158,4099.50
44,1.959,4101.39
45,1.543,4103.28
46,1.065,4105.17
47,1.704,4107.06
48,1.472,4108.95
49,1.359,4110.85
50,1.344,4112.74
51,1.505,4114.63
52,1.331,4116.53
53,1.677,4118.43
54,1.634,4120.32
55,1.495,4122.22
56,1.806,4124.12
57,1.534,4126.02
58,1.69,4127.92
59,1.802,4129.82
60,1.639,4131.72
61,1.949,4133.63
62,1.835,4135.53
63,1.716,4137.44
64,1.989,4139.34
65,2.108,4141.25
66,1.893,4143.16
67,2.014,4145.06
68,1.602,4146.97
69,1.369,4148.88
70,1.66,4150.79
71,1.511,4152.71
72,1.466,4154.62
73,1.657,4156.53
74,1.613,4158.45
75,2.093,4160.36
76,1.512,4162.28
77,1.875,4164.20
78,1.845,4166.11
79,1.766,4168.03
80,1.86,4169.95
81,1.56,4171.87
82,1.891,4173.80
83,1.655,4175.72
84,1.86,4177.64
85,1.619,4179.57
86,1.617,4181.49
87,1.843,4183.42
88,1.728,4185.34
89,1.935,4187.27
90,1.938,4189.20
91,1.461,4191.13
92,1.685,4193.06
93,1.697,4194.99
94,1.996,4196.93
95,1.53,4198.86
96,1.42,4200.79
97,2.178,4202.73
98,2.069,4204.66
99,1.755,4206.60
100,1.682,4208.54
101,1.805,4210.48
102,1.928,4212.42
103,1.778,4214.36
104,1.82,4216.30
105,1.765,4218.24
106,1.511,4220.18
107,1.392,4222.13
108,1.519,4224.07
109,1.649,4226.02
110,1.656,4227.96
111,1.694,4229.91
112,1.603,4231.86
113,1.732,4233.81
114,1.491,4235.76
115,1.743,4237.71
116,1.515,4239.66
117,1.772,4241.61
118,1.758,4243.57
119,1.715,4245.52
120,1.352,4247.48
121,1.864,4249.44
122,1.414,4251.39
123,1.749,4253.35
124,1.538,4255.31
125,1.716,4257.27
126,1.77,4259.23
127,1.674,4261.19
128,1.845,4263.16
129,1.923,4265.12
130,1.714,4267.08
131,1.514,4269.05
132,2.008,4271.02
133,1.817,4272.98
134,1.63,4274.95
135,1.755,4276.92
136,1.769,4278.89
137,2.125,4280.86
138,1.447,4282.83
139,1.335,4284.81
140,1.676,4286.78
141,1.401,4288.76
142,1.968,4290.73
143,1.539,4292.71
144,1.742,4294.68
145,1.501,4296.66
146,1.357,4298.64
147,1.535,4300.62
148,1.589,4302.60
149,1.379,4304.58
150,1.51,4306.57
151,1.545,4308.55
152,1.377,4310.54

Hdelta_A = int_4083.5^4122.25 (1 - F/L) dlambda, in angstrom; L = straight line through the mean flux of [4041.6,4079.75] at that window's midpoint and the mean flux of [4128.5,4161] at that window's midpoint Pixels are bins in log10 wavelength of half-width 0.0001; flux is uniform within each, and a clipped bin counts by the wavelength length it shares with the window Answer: 6.92 angstrom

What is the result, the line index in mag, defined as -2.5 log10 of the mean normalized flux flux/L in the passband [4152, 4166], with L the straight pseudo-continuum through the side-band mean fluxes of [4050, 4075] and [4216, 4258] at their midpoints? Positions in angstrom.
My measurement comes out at 0.061 mag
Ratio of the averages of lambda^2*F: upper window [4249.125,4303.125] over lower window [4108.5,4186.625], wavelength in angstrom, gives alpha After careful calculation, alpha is 1.05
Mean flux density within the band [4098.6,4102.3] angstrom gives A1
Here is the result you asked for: 1.56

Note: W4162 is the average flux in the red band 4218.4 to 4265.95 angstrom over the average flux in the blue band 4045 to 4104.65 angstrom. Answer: 0.9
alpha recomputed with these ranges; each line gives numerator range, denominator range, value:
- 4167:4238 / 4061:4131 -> 1.09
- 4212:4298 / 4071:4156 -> 1.08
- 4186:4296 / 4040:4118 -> 1.05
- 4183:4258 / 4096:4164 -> 1.09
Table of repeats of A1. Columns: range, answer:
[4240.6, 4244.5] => 1.76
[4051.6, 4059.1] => 1.97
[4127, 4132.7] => 1.71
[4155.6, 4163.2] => 1.72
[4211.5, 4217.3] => 1.84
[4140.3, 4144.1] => 2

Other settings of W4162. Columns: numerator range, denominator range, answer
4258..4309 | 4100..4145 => 1.00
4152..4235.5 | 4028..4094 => 0.92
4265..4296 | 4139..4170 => 0.97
